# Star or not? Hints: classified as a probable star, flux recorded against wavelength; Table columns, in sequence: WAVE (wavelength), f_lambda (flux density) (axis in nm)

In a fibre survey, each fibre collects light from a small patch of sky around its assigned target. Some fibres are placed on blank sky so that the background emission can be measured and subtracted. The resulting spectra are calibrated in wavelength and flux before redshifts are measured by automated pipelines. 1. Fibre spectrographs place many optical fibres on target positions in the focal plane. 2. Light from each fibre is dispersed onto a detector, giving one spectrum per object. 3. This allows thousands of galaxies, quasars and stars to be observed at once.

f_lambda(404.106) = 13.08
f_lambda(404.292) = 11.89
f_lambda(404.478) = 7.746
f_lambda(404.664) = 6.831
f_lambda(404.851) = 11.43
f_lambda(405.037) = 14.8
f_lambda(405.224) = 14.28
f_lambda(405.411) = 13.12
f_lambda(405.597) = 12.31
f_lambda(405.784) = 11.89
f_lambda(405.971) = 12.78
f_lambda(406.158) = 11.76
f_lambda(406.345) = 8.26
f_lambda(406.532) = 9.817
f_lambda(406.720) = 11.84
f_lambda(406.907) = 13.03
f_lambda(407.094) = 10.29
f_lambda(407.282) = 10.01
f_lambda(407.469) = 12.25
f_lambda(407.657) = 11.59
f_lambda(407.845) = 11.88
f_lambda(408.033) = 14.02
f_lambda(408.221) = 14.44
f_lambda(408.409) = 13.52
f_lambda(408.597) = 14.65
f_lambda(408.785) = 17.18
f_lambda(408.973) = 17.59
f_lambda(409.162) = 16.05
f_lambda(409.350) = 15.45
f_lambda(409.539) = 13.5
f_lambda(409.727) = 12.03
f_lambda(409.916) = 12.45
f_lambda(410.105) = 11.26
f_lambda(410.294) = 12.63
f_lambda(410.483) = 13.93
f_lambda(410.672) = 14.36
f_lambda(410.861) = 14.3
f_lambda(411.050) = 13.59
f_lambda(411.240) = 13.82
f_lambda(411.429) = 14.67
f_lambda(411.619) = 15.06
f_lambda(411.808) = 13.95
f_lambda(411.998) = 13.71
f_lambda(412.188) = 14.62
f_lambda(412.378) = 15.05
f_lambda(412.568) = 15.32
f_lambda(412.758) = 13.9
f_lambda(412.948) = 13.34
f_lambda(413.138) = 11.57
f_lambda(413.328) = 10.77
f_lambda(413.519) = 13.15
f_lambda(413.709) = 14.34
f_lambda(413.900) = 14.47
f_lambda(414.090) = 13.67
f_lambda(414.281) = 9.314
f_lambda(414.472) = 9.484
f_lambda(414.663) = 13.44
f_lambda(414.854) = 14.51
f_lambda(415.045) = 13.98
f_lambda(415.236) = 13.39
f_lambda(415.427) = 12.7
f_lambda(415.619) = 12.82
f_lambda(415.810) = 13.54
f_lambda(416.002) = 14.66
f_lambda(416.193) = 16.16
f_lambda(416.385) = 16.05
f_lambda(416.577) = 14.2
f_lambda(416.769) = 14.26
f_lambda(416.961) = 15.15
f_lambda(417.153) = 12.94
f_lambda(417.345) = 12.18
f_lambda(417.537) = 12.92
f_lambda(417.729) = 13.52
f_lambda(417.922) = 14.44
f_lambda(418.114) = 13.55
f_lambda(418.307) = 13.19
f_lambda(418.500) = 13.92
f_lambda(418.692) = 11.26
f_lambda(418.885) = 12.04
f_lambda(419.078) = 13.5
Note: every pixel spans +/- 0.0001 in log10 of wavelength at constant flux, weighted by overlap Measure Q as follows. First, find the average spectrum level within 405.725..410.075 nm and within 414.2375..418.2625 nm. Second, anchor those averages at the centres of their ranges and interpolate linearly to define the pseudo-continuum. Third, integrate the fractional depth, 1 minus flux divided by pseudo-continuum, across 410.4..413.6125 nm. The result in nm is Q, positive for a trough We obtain -0.15 nm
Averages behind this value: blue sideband 12.9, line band 13.8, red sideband 13.5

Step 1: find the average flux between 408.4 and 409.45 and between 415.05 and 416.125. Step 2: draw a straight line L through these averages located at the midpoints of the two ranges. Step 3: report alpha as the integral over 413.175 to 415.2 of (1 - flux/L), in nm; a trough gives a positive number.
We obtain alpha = 0.192 nm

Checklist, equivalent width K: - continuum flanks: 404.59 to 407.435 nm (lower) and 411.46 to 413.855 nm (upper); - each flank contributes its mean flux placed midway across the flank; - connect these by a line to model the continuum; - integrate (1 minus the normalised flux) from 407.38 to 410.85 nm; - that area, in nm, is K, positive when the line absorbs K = -0.35 nm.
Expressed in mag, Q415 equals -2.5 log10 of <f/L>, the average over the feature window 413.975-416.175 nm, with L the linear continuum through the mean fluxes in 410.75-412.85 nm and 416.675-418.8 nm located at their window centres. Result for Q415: 0.066 mag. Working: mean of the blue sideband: 14.4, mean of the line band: 13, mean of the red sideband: 13.4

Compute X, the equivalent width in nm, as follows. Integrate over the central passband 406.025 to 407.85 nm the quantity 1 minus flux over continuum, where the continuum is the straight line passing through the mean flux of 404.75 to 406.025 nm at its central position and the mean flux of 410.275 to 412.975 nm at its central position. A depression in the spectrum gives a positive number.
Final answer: 0.30 nm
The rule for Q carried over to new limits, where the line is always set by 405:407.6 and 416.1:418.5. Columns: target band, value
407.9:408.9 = -0.20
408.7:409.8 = -0.26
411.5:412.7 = -0.15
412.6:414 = 0.01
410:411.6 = -0.11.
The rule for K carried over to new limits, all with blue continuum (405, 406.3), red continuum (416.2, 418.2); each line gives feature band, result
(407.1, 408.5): 0.064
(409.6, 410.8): 0.037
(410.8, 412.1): -0.075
